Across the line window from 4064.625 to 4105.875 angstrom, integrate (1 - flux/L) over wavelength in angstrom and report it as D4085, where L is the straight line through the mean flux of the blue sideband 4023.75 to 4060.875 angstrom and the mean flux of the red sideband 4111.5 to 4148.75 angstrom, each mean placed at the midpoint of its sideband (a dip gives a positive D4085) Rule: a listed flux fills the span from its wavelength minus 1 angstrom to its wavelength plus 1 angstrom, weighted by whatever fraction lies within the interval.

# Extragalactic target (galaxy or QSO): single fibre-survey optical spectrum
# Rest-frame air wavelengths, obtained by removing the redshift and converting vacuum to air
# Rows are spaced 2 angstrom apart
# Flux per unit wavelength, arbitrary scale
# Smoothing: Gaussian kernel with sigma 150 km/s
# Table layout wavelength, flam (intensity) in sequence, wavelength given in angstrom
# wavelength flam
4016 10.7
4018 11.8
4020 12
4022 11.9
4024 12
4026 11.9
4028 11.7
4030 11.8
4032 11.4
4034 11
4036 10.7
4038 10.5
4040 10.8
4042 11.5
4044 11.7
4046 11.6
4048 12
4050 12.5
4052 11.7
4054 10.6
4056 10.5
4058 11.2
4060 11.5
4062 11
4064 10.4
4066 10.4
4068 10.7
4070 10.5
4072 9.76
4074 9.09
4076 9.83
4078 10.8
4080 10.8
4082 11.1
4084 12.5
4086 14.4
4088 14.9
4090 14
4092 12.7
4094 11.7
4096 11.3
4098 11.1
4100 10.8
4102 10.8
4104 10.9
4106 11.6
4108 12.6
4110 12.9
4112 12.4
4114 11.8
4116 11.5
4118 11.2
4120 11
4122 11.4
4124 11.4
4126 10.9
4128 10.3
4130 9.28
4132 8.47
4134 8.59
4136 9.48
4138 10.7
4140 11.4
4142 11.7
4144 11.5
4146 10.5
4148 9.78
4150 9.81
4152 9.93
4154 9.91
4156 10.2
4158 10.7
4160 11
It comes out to -1.3 angstrom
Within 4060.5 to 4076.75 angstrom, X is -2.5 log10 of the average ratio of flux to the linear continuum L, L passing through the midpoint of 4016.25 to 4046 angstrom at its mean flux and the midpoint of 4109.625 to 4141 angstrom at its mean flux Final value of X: 0.09 mag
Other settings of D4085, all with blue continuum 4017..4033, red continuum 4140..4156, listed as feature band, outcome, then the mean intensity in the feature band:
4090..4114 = -1.8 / 11.8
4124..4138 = 1.2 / 9.72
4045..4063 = 0.2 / 11.4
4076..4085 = 0.1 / 11.1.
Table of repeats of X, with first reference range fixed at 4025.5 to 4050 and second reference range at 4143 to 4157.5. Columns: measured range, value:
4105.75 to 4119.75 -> -0.128 mag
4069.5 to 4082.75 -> 0.079 mag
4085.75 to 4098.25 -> -0.186 mag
